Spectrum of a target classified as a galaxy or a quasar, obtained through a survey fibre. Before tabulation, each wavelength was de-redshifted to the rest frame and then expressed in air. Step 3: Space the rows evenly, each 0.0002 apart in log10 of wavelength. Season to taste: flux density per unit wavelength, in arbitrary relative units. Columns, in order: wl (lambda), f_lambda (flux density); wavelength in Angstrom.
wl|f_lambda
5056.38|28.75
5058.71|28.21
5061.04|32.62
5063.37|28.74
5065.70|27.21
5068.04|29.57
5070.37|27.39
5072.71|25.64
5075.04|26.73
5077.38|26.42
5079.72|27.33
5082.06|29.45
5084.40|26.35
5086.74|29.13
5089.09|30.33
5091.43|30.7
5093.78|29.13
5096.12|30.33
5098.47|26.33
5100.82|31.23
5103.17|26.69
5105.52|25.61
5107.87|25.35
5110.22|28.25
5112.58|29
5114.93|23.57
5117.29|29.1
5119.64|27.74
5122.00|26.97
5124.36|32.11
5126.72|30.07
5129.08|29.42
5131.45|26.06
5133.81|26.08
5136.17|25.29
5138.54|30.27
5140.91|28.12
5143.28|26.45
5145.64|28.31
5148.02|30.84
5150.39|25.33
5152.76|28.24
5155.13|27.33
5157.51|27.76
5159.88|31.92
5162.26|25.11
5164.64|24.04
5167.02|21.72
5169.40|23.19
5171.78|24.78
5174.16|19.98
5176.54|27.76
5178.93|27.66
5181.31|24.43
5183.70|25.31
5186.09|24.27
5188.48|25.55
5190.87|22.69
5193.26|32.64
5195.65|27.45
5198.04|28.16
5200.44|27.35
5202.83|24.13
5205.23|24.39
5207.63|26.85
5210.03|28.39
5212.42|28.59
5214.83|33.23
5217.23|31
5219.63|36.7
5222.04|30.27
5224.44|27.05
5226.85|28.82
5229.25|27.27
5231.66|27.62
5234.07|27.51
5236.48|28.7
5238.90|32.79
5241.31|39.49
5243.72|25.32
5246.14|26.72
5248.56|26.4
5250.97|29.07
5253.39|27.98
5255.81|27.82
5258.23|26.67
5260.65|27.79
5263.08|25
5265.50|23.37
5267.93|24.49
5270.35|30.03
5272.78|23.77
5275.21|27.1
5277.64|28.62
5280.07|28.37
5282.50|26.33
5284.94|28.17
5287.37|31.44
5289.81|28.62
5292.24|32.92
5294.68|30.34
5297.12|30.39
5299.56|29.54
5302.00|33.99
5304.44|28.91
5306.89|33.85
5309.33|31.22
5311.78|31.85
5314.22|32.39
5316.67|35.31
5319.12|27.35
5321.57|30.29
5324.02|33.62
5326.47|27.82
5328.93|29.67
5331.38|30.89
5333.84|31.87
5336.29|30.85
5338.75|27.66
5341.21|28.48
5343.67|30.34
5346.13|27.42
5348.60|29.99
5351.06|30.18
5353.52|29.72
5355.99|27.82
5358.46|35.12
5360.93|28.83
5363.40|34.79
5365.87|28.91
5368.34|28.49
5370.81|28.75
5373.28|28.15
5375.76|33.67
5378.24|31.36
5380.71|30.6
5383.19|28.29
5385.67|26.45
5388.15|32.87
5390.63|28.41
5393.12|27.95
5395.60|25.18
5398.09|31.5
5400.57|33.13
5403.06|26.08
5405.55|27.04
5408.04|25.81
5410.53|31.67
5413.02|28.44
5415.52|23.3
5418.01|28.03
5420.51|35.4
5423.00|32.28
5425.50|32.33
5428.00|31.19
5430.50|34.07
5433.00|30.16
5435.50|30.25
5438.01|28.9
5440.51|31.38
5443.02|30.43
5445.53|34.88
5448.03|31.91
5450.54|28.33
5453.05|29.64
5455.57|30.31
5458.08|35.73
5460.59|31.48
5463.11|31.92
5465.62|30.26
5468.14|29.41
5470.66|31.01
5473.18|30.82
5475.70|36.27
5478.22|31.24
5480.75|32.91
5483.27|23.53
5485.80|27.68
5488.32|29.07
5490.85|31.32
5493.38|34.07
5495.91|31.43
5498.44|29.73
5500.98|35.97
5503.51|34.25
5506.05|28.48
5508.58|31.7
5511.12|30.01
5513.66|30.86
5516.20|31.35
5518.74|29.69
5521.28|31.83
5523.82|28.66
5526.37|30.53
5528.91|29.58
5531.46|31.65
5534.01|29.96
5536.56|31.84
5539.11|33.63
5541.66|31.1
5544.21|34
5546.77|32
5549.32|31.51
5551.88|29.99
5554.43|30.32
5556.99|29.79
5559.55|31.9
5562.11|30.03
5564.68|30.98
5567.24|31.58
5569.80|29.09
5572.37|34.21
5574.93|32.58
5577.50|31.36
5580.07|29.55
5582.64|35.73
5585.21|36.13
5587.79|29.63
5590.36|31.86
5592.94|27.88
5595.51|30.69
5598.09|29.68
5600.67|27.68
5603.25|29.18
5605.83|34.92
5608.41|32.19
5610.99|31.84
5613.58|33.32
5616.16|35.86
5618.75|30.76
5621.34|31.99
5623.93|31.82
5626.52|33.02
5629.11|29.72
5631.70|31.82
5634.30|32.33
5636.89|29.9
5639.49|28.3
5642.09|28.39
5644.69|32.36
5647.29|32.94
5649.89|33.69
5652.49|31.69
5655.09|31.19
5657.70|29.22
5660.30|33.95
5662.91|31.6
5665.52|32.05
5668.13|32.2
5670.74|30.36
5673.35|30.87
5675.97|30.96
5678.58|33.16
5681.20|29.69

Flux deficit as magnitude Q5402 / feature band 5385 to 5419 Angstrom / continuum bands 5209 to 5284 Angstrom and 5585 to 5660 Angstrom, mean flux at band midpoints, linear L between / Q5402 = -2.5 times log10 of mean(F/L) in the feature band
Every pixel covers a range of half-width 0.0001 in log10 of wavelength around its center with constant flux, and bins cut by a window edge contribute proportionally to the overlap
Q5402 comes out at 0.05 mag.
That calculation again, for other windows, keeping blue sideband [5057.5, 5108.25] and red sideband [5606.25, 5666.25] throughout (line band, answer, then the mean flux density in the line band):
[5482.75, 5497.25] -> 0.04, 29.8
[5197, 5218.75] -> 0.03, 28.1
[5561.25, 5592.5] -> -0.01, 31.8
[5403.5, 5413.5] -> 0.08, 28.1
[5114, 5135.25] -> 0.02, 27.9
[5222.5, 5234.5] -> 0.05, 27.8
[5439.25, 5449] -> -0.06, 32.2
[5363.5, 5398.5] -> 0.03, 29.5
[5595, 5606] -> 0.06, 29.9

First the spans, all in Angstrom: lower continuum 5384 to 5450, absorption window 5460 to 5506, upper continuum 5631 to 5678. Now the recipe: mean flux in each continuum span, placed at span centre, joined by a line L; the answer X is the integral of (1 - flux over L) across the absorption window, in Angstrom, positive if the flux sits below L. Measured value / -1.3 Angstrom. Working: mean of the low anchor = 29.9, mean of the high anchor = 31.3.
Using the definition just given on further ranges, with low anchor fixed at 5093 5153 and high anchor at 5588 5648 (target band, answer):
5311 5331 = -1.2 Angstrom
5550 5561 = 0.1 Angstrom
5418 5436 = -1.3 Angstrom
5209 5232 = -1.2 Angstrom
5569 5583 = -0.5 Angstrom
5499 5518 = -0.7 Angstrom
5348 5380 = -1.0 Angstrom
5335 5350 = 0.1 Angstrom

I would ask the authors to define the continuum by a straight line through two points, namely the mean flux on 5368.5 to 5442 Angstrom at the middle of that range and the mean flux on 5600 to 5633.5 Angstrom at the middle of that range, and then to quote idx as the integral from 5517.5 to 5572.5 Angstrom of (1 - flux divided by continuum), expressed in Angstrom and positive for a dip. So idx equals 0.3 Angstrom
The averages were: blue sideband 29.7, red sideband 31.9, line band 31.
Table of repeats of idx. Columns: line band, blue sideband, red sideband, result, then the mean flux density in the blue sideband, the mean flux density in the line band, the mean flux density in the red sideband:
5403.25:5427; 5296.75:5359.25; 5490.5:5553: 1.32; 30.6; 29.2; 31.4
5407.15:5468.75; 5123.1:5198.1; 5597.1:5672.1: -2.45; 26.8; 30.7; 31.5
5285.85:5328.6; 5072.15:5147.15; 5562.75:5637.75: -2.44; 28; 31.1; 31.6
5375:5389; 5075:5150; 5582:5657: -0.21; 28.1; 30.4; 31.5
